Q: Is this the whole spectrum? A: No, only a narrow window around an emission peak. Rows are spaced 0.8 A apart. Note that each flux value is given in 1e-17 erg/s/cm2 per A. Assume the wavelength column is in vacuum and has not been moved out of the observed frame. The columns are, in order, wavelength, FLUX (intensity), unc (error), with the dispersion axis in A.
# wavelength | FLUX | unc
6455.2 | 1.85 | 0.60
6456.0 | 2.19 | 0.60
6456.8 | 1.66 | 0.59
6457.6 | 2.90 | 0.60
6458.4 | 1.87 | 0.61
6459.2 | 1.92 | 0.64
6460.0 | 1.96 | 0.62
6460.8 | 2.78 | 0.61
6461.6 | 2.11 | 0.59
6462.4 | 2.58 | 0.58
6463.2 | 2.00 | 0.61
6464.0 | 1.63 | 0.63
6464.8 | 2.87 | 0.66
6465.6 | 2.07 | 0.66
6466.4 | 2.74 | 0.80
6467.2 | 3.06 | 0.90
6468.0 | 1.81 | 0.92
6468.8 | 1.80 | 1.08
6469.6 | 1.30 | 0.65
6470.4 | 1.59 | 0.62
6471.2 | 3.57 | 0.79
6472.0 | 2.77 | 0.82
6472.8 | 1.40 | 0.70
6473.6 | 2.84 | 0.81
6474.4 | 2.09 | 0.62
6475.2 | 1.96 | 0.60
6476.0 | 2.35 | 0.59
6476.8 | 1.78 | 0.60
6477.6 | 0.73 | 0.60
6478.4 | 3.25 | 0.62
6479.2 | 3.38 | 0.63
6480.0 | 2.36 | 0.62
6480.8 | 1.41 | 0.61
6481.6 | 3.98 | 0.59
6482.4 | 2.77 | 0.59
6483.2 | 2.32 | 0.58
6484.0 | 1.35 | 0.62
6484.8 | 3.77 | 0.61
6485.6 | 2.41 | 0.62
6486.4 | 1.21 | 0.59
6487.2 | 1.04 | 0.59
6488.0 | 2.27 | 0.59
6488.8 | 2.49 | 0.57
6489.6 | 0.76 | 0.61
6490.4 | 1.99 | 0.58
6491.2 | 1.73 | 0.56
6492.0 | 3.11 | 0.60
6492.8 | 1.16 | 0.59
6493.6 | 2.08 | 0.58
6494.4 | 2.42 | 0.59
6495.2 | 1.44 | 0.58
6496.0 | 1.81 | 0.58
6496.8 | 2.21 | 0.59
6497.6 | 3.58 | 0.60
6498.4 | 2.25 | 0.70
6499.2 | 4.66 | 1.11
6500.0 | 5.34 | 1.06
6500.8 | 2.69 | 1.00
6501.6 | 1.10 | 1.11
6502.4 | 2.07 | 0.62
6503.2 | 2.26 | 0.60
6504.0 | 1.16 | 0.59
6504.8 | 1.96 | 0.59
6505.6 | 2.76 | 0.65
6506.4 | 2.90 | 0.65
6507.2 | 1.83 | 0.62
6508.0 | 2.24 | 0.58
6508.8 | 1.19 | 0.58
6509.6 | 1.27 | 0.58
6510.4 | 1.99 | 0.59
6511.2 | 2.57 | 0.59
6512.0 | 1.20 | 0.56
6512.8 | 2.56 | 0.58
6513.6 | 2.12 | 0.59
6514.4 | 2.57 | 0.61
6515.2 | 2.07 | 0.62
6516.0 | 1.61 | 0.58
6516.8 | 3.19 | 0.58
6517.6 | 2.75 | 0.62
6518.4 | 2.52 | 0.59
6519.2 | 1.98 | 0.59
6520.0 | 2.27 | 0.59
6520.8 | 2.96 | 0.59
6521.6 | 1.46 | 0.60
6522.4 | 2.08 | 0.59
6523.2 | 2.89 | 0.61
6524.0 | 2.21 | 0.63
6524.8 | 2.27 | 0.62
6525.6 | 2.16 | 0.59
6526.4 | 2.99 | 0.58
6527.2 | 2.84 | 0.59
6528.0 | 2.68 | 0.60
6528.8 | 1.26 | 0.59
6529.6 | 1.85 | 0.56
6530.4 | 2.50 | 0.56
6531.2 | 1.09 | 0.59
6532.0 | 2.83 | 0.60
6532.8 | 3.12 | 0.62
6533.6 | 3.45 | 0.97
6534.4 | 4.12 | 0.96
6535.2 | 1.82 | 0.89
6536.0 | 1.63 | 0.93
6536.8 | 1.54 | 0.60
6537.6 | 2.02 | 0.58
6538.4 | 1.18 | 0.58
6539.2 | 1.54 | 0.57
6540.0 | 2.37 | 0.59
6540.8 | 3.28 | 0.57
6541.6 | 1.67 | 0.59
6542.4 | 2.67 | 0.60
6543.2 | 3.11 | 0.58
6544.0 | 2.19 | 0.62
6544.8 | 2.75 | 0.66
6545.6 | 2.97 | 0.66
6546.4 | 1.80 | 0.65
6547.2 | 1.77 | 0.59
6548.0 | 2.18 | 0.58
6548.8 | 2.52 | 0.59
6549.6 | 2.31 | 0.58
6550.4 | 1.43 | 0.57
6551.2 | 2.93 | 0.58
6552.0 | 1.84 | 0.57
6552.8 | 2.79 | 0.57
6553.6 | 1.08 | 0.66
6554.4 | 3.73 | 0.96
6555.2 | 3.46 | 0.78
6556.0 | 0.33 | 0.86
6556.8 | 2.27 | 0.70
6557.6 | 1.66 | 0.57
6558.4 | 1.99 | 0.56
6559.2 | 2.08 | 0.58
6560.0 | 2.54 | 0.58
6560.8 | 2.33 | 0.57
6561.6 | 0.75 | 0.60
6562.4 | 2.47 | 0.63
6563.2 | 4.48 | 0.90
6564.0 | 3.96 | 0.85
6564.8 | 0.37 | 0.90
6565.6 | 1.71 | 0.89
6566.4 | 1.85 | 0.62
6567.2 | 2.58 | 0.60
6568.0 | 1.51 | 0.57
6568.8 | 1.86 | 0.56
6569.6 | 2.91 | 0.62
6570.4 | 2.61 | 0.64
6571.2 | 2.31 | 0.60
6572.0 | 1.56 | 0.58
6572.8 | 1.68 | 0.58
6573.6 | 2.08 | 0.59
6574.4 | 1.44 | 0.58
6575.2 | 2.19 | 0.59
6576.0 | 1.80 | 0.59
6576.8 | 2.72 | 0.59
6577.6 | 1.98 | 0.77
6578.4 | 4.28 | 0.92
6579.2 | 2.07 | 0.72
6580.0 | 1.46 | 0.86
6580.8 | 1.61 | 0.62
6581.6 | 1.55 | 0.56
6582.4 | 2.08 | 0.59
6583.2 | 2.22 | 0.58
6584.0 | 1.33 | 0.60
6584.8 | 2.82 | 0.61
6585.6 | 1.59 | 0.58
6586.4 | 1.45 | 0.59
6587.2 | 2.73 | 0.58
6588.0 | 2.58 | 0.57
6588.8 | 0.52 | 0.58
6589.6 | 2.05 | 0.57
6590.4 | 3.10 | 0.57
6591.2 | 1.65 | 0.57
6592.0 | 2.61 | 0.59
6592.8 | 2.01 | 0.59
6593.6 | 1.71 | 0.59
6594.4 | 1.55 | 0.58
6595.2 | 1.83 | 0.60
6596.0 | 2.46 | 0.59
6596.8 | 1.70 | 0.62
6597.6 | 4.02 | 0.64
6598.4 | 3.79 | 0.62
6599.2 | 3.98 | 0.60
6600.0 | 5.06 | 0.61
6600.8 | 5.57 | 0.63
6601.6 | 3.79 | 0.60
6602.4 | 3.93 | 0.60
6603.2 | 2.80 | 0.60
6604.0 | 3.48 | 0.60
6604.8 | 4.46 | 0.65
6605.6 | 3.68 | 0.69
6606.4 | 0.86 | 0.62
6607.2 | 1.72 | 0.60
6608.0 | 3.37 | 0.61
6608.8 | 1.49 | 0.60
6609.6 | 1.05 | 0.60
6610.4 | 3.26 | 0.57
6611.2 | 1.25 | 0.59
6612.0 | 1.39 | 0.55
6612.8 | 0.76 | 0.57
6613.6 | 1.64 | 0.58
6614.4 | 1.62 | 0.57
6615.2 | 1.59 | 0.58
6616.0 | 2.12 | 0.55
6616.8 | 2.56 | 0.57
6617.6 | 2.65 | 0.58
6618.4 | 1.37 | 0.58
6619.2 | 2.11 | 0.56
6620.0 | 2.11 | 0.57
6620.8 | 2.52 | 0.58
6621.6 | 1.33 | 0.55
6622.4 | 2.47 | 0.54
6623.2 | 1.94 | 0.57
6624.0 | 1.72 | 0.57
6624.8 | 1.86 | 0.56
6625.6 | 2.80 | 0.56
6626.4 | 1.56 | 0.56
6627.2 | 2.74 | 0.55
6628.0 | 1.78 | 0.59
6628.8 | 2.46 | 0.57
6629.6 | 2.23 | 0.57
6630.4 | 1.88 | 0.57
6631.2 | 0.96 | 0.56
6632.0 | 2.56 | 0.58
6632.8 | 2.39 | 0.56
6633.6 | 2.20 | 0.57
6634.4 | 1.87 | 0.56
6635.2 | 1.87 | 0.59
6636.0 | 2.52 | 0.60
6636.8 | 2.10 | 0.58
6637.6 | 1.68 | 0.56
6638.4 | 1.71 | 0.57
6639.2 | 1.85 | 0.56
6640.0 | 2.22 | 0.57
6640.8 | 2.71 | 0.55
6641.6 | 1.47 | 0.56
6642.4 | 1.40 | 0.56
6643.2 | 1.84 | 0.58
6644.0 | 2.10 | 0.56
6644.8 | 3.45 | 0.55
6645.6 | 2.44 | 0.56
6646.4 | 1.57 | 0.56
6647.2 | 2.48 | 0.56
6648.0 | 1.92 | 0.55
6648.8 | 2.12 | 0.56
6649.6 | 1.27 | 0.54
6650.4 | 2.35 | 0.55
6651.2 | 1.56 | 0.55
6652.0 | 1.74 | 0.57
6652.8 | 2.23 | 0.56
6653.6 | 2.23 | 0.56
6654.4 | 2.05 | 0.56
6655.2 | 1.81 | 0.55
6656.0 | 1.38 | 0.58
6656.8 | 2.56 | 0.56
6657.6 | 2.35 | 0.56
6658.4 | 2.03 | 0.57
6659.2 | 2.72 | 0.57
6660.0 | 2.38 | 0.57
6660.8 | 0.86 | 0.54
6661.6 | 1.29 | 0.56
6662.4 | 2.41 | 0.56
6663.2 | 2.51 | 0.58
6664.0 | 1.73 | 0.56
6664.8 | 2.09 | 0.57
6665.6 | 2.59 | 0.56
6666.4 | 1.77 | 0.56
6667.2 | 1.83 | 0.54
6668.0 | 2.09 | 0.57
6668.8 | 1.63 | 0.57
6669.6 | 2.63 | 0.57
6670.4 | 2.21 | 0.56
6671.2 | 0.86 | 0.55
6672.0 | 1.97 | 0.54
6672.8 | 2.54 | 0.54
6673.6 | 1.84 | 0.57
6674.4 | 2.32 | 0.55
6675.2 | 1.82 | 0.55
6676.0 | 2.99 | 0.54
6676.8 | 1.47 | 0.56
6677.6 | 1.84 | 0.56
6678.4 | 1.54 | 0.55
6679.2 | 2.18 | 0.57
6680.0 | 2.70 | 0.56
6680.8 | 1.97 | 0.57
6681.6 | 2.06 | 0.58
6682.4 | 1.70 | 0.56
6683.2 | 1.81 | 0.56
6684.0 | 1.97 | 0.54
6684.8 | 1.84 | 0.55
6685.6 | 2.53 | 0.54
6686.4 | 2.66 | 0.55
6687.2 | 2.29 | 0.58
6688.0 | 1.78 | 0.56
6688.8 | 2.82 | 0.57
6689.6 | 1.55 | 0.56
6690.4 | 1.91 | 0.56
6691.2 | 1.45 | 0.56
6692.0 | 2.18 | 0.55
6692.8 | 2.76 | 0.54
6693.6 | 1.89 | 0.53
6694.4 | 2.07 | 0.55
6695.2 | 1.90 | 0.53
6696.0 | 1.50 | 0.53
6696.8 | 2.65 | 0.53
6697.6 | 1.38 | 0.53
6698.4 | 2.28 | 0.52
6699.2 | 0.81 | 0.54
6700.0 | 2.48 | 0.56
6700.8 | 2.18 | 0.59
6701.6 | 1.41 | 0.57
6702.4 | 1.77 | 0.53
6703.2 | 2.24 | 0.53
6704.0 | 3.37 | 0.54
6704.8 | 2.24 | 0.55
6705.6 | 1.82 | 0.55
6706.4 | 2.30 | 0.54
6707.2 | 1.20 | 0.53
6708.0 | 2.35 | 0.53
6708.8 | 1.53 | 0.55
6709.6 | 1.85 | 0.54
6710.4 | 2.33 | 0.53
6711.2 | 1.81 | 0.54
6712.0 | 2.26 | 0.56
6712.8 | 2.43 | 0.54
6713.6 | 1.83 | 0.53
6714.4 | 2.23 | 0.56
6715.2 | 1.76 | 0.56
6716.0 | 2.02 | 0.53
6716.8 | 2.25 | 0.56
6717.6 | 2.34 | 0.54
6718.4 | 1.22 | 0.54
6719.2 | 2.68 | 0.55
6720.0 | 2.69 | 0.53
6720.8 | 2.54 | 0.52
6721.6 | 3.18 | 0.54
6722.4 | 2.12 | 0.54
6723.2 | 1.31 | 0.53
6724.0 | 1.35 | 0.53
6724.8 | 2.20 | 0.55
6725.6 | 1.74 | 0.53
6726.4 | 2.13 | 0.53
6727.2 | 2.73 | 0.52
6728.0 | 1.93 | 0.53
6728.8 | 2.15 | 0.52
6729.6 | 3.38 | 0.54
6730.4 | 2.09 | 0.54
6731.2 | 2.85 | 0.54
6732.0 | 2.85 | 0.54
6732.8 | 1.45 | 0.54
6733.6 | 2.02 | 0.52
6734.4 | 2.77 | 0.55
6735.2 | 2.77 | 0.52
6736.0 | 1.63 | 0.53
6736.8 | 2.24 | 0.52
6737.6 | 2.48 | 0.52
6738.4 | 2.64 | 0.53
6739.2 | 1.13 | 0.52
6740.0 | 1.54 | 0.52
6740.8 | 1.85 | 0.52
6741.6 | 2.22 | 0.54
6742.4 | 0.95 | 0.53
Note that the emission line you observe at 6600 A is H-beta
